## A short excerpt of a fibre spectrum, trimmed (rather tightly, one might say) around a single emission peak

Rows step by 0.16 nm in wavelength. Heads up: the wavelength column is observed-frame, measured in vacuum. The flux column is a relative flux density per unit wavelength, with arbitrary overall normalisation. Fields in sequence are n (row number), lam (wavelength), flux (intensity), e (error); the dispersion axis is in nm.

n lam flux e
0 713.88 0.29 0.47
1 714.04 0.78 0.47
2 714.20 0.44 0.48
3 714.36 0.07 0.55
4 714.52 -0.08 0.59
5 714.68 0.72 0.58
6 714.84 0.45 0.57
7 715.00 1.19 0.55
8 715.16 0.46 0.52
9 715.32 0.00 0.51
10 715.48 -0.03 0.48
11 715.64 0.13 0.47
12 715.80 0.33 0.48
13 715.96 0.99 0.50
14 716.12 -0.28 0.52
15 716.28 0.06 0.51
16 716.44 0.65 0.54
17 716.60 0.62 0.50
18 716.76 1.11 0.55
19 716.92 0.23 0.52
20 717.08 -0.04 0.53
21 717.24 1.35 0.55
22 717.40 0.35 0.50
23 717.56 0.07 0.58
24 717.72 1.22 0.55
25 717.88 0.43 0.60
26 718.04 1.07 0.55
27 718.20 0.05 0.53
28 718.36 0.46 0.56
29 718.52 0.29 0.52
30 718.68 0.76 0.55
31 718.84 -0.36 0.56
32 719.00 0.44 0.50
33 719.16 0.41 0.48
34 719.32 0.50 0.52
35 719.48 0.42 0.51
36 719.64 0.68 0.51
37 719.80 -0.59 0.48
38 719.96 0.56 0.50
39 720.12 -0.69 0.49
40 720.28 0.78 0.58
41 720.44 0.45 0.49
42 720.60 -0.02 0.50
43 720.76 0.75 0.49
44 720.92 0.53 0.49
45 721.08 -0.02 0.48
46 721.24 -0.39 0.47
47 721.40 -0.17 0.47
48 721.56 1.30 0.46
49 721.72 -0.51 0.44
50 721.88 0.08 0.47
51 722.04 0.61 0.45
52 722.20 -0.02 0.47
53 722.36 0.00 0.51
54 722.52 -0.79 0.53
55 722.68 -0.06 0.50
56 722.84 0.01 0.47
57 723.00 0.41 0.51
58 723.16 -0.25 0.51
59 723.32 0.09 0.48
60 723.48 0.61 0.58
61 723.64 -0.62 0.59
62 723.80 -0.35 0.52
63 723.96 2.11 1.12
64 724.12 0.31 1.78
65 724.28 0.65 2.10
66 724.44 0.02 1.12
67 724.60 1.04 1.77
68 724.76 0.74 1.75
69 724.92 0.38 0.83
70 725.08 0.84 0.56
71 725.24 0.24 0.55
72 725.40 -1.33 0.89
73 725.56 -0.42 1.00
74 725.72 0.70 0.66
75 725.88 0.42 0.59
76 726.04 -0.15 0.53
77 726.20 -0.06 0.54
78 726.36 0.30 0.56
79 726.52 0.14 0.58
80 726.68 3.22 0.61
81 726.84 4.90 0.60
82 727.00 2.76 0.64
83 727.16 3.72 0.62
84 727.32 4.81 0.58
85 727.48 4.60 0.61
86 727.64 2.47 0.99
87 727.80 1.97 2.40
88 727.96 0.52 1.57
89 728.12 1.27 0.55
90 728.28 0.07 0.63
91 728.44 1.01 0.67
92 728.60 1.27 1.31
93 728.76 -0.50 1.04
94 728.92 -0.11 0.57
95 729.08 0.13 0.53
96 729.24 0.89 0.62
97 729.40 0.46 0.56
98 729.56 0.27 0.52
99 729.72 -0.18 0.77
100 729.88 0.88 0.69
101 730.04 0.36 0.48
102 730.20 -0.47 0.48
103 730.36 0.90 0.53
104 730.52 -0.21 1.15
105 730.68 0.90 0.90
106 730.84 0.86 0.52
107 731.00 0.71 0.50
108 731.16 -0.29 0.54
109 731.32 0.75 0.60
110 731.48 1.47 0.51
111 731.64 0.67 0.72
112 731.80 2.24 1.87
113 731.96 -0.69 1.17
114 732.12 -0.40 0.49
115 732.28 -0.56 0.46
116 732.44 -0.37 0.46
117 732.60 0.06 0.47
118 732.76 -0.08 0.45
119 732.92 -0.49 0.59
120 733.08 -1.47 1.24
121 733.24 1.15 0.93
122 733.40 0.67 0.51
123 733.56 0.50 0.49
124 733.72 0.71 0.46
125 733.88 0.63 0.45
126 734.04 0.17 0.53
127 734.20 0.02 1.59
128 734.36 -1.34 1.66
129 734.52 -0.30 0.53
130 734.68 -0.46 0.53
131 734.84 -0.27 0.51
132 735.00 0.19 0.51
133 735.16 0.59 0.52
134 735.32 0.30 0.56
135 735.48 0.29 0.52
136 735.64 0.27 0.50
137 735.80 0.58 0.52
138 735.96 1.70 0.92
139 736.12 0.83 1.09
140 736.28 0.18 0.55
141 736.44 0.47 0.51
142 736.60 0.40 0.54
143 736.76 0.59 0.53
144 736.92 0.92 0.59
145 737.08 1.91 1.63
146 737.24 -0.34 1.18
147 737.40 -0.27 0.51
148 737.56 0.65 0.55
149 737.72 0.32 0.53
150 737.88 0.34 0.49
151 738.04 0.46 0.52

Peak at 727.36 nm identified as [O II]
